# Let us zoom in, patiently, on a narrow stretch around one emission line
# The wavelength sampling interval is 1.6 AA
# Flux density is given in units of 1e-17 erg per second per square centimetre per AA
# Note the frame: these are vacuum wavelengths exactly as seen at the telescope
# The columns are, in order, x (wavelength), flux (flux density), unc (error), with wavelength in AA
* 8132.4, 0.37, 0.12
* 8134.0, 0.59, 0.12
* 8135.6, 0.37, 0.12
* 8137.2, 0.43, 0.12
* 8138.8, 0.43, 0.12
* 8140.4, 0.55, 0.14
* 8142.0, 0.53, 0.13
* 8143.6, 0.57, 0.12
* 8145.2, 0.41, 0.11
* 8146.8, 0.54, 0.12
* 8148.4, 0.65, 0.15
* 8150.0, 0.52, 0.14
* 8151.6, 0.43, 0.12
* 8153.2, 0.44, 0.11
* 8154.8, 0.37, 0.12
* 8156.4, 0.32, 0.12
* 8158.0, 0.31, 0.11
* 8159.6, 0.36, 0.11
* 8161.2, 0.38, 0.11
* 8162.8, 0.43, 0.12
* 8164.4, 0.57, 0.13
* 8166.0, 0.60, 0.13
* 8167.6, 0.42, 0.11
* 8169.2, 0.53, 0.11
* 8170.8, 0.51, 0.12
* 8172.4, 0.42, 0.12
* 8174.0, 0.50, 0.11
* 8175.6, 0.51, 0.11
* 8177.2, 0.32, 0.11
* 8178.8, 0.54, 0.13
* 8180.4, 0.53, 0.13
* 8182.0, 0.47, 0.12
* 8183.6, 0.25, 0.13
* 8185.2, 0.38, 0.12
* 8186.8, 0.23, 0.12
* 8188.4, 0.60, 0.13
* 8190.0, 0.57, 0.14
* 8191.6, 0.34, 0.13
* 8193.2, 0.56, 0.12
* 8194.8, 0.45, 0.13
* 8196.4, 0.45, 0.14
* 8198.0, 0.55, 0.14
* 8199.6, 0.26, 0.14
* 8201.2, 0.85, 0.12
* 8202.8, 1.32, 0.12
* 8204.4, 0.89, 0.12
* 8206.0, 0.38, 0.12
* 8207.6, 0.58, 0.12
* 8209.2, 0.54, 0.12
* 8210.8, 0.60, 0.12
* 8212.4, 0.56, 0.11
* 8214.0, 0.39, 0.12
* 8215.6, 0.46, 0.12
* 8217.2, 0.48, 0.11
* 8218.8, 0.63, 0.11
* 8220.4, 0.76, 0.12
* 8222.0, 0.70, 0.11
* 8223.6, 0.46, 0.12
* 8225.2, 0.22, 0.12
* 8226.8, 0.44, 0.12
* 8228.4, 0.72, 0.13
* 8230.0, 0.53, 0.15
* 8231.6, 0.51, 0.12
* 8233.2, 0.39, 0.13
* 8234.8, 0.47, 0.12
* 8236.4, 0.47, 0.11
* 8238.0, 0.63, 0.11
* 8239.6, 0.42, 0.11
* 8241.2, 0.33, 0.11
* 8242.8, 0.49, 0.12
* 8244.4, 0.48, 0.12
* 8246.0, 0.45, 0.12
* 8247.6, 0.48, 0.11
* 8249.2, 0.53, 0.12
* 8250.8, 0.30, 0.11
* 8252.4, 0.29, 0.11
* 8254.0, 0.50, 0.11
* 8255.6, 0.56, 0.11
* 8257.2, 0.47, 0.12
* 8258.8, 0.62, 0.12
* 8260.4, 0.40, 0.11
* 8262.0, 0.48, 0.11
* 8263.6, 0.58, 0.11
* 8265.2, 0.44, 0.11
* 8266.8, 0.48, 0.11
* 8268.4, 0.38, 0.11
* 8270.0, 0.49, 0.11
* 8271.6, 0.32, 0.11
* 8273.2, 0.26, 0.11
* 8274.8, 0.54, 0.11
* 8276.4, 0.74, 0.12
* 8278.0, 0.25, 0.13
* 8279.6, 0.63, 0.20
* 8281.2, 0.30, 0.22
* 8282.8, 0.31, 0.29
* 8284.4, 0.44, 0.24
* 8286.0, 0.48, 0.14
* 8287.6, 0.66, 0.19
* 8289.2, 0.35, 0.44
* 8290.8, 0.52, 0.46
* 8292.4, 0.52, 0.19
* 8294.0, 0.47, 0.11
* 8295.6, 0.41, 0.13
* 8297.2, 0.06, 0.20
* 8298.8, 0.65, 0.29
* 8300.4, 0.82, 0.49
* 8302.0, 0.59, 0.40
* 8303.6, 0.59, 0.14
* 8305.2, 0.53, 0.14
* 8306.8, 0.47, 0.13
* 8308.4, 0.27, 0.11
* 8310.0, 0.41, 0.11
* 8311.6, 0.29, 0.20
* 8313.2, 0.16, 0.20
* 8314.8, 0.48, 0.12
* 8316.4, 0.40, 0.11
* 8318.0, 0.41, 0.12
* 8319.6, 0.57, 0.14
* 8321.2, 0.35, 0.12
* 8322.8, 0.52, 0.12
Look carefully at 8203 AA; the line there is [S II] 6716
